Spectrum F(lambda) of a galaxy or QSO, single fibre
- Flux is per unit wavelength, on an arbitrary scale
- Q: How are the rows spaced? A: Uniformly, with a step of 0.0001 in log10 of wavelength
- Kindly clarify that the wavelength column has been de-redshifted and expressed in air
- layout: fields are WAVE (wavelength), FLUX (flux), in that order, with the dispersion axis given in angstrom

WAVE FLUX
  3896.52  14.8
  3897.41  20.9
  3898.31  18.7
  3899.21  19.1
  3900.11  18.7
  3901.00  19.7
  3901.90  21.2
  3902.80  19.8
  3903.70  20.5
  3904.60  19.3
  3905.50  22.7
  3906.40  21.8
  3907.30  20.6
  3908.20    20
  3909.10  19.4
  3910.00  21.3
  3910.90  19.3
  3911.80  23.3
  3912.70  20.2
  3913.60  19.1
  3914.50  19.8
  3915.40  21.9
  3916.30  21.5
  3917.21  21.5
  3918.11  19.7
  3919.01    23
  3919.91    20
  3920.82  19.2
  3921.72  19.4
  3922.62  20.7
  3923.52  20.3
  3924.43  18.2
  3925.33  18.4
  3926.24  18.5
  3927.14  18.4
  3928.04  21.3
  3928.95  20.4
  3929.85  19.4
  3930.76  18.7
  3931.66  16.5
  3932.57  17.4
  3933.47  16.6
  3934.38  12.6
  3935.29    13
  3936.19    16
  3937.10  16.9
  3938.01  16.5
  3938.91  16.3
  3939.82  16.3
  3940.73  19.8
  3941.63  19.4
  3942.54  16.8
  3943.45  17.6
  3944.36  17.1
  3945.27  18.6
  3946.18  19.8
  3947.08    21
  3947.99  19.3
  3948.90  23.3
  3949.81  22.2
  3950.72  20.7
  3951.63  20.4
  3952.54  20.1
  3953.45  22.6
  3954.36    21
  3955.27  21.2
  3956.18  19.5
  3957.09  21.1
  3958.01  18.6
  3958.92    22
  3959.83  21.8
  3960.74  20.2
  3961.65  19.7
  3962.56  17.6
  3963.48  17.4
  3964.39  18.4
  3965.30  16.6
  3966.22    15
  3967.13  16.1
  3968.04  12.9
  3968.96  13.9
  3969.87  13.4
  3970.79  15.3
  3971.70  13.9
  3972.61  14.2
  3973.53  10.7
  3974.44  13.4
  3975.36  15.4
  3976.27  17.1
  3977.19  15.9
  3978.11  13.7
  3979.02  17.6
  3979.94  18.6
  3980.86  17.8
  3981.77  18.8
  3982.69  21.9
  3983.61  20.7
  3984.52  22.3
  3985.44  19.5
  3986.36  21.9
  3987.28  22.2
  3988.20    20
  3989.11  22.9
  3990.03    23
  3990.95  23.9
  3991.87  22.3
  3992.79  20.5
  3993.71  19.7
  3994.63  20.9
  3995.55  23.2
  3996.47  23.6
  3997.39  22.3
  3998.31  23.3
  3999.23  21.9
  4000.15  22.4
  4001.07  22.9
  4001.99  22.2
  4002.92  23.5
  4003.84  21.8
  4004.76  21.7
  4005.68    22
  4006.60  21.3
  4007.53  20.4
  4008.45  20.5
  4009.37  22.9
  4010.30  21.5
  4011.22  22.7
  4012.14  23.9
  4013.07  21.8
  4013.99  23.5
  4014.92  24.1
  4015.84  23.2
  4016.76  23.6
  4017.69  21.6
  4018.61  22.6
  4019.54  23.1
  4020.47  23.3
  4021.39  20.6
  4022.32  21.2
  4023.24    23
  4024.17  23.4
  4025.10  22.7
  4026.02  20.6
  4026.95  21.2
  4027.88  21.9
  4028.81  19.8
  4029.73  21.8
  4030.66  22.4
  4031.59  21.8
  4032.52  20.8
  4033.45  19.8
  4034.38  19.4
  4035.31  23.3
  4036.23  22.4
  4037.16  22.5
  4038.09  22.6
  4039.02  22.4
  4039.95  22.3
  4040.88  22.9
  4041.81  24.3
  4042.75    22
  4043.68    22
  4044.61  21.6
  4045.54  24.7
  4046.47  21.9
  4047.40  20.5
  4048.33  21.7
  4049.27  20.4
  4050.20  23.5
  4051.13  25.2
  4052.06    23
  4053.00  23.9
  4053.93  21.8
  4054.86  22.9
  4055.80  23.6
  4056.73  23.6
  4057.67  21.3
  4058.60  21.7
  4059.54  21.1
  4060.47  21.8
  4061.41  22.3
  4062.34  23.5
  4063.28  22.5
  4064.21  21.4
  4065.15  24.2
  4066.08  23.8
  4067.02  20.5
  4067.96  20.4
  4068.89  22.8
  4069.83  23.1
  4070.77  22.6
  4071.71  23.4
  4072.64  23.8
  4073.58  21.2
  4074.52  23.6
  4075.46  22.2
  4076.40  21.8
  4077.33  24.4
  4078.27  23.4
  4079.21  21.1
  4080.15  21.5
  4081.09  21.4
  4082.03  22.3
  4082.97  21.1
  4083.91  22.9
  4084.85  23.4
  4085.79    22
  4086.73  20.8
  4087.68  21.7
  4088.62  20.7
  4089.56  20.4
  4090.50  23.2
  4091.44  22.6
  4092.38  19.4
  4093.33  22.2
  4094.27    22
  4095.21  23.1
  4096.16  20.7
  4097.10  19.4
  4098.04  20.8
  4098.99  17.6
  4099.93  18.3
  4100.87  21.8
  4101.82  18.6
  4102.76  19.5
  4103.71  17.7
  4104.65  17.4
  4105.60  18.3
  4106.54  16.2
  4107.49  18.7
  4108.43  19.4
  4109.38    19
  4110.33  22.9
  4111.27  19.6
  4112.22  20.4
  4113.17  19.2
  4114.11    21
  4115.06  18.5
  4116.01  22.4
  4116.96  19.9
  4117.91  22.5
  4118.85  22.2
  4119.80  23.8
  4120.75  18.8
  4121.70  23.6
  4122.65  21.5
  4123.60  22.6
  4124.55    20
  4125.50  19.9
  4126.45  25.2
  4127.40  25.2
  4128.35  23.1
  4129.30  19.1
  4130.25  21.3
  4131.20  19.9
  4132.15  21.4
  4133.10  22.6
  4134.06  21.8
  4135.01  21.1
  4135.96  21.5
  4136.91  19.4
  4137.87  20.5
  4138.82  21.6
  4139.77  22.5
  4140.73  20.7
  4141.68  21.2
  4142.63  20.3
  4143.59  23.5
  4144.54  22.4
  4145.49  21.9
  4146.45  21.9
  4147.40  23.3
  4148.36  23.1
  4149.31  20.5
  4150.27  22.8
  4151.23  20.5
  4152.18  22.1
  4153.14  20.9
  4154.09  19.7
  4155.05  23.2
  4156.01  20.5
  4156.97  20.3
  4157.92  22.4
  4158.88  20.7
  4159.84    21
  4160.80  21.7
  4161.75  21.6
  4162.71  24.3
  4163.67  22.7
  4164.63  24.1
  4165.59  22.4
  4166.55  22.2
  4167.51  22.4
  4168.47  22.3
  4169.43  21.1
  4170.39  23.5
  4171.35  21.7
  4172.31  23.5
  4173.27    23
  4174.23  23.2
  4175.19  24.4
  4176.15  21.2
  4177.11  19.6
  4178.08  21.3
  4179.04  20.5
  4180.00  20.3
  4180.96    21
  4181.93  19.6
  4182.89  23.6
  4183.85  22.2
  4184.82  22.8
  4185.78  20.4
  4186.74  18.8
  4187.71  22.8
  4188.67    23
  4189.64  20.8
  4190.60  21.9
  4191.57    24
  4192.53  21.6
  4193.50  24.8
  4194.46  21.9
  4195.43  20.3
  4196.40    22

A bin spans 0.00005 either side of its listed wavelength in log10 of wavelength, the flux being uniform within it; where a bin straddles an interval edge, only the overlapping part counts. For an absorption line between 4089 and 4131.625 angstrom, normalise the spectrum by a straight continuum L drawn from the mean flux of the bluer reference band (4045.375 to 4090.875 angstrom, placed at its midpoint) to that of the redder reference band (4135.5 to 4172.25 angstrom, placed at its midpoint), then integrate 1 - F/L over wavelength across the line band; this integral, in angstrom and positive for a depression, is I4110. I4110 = 2.8 angstrom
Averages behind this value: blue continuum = 22.3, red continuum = 21.8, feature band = 20.6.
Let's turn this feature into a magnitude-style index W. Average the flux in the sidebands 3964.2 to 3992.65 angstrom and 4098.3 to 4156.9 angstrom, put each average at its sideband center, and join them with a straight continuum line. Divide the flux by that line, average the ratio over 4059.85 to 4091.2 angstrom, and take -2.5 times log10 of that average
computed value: -0.13 mag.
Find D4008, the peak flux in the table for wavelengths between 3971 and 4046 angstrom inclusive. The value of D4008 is 24.7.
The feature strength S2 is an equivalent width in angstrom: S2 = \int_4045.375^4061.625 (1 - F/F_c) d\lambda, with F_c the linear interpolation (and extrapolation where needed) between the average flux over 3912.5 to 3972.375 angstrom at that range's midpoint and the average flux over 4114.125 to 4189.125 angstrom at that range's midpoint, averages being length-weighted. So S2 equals -1.7 angstrom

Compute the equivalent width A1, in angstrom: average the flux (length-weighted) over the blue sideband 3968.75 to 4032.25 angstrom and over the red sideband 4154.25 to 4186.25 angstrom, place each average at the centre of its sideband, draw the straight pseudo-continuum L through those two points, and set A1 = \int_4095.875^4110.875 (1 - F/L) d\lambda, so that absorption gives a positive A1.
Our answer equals 1.6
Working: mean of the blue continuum 20.7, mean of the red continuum 21.9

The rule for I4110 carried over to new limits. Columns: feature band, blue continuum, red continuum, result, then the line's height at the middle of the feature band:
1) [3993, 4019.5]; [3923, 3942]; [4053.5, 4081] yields -2.7 angstrom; 20.3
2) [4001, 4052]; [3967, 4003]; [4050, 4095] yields -3.8 angstrom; 20.7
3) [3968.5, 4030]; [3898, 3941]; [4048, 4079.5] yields 1.6 angstrom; 21.1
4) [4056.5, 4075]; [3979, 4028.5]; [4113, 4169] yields -0.5 angstrom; 21.8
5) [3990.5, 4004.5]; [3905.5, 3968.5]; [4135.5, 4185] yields -1.7 angstrom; 19.9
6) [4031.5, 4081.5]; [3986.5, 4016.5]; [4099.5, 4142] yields -1.9 angstrom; 21.5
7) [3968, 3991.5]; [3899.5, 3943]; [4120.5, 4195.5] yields 2.4 angstrom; 19.8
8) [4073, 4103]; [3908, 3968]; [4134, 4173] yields -0.6 angstrom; 21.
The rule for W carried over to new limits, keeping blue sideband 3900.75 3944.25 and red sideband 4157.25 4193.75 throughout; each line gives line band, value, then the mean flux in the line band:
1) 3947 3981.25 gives 0.10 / 17.8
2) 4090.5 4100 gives 0.01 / 20.8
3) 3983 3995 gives -0.09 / 21.5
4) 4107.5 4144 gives 0.01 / 21.3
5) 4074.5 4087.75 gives -0.06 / 22.2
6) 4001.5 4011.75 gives -0.09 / 21.9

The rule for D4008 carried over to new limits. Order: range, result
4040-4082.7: 25.2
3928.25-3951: 23.3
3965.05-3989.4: 22.9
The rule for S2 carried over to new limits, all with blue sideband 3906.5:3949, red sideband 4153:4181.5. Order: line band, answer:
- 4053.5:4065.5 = -1.1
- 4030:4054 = -2.2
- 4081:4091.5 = -0.5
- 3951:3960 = -0.7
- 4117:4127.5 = -0.4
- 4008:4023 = -1.8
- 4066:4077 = -0.9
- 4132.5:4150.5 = -0.1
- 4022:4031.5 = -0.8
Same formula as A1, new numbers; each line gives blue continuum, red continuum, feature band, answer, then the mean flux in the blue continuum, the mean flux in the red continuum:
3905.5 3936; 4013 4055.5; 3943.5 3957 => -0.1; 19.5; 22.3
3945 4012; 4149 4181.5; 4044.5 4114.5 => -2.2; 19.7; 21.8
